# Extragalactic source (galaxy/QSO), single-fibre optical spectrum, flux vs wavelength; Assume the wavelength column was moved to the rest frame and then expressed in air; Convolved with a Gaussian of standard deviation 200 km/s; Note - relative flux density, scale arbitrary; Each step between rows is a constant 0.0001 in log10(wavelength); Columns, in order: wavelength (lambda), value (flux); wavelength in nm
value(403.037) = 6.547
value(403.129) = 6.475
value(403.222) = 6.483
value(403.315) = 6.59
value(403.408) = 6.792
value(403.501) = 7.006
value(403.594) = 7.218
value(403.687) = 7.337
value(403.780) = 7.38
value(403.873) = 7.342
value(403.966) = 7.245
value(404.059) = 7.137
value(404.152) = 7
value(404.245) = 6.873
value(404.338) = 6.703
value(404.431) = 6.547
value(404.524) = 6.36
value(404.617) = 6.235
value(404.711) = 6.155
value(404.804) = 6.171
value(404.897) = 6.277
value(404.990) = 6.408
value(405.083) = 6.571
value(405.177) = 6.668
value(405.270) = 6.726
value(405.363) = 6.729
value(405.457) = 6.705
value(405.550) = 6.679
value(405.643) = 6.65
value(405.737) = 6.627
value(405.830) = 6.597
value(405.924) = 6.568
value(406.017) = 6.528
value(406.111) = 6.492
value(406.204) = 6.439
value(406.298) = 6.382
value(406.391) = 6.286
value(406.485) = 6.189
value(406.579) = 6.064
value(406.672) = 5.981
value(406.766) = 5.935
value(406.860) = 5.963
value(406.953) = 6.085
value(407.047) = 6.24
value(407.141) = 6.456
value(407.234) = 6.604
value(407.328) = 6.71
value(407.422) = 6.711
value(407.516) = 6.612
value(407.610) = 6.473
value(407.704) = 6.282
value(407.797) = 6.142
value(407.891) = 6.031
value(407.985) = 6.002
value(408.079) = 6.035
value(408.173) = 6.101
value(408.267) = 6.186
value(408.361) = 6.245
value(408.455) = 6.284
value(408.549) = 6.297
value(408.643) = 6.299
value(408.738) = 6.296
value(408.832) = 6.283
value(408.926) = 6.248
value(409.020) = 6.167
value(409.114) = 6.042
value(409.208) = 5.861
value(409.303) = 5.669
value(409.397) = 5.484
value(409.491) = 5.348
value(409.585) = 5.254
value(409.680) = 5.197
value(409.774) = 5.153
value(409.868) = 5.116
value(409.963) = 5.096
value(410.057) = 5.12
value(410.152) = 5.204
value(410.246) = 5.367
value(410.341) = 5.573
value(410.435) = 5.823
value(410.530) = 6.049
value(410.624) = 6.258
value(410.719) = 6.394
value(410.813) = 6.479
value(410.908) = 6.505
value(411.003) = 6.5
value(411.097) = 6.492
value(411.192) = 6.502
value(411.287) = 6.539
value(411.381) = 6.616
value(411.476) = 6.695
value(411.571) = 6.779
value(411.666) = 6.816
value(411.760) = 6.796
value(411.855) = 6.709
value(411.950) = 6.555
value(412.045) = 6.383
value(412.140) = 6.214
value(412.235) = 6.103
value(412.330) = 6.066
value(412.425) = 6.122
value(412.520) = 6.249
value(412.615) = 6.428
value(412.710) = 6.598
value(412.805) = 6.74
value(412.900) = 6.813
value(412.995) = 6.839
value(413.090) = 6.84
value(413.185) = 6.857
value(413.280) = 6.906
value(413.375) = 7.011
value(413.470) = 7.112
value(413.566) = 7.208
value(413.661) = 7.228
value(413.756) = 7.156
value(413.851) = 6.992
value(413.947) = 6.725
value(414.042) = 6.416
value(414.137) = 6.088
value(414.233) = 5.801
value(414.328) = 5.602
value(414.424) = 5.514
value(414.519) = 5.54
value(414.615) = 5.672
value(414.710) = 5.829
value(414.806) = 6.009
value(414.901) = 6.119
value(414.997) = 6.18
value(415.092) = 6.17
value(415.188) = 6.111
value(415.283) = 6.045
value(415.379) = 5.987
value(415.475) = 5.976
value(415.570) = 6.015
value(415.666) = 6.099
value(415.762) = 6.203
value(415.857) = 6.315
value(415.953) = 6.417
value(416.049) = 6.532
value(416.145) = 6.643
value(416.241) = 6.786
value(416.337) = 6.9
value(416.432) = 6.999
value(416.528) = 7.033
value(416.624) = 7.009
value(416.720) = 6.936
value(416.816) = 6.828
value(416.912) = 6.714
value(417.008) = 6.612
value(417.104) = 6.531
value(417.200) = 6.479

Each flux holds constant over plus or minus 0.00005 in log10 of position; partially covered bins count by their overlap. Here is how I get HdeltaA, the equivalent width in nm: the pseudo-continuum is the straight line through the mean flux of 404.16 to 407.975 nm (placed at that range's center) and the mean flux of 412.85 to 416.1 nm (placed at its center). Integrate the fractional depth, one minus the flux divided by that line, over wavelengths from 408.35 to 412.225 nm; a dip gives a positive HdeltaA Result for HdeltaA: 0.20 nm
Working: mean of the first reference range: 6.42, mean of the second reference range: 6.36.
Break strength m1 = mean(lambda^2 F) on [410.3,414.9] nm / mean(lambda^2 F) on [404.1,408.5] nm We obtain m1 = 1.0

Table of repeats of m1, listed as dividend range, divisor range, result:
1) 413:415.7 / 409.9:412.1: 1.04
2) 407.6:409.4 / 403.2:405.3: 0.93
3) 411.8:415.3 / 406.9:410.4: 1.10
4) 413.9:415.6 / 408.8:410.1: 1.10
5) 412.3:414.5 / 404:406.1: 1.04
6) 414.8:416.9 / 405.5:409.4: 1.07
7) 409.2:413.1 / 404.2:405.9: 0.97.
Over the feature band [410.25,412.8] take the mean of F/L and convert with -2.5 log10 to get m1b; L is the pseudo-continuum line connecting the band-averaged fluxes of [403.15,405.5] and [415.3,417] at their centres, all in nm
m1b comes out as 0.04 mag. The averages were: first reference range 6.74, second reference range 6.54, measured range 6.38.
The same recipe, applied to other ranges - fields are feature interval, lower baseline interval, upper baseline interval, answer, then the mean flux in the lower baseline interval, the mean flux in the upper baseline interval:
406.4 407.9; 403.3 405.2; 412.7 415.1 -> 0.065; 6.76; 6.46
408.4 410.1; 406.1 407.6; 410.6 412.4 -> 0.120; 6.32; 6.49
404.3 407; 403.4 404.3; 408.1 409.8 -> 0.051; 7.14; 5.92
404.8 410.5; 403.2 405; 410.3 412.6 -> 0.080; 6.77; 6.39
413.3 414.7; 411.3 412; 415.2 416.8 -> 0.028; 6.7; 6.49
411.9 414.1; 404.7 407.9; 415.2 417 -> -0.031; 6.41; 6.52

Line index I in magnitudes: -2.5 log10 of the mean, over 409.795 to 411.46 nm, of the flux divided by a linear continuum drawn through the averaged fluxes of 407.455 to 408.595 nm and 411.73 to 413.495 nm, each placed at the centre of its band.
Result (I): 0.08 mag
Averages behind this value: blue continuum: 6.23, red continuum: 6.59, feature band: 5.98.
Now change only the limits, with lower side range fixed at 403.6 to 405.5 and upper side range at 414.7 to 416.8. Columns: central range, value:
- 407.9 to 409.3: 0.080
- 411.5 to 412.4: 0.005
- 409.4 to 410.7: 0.203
